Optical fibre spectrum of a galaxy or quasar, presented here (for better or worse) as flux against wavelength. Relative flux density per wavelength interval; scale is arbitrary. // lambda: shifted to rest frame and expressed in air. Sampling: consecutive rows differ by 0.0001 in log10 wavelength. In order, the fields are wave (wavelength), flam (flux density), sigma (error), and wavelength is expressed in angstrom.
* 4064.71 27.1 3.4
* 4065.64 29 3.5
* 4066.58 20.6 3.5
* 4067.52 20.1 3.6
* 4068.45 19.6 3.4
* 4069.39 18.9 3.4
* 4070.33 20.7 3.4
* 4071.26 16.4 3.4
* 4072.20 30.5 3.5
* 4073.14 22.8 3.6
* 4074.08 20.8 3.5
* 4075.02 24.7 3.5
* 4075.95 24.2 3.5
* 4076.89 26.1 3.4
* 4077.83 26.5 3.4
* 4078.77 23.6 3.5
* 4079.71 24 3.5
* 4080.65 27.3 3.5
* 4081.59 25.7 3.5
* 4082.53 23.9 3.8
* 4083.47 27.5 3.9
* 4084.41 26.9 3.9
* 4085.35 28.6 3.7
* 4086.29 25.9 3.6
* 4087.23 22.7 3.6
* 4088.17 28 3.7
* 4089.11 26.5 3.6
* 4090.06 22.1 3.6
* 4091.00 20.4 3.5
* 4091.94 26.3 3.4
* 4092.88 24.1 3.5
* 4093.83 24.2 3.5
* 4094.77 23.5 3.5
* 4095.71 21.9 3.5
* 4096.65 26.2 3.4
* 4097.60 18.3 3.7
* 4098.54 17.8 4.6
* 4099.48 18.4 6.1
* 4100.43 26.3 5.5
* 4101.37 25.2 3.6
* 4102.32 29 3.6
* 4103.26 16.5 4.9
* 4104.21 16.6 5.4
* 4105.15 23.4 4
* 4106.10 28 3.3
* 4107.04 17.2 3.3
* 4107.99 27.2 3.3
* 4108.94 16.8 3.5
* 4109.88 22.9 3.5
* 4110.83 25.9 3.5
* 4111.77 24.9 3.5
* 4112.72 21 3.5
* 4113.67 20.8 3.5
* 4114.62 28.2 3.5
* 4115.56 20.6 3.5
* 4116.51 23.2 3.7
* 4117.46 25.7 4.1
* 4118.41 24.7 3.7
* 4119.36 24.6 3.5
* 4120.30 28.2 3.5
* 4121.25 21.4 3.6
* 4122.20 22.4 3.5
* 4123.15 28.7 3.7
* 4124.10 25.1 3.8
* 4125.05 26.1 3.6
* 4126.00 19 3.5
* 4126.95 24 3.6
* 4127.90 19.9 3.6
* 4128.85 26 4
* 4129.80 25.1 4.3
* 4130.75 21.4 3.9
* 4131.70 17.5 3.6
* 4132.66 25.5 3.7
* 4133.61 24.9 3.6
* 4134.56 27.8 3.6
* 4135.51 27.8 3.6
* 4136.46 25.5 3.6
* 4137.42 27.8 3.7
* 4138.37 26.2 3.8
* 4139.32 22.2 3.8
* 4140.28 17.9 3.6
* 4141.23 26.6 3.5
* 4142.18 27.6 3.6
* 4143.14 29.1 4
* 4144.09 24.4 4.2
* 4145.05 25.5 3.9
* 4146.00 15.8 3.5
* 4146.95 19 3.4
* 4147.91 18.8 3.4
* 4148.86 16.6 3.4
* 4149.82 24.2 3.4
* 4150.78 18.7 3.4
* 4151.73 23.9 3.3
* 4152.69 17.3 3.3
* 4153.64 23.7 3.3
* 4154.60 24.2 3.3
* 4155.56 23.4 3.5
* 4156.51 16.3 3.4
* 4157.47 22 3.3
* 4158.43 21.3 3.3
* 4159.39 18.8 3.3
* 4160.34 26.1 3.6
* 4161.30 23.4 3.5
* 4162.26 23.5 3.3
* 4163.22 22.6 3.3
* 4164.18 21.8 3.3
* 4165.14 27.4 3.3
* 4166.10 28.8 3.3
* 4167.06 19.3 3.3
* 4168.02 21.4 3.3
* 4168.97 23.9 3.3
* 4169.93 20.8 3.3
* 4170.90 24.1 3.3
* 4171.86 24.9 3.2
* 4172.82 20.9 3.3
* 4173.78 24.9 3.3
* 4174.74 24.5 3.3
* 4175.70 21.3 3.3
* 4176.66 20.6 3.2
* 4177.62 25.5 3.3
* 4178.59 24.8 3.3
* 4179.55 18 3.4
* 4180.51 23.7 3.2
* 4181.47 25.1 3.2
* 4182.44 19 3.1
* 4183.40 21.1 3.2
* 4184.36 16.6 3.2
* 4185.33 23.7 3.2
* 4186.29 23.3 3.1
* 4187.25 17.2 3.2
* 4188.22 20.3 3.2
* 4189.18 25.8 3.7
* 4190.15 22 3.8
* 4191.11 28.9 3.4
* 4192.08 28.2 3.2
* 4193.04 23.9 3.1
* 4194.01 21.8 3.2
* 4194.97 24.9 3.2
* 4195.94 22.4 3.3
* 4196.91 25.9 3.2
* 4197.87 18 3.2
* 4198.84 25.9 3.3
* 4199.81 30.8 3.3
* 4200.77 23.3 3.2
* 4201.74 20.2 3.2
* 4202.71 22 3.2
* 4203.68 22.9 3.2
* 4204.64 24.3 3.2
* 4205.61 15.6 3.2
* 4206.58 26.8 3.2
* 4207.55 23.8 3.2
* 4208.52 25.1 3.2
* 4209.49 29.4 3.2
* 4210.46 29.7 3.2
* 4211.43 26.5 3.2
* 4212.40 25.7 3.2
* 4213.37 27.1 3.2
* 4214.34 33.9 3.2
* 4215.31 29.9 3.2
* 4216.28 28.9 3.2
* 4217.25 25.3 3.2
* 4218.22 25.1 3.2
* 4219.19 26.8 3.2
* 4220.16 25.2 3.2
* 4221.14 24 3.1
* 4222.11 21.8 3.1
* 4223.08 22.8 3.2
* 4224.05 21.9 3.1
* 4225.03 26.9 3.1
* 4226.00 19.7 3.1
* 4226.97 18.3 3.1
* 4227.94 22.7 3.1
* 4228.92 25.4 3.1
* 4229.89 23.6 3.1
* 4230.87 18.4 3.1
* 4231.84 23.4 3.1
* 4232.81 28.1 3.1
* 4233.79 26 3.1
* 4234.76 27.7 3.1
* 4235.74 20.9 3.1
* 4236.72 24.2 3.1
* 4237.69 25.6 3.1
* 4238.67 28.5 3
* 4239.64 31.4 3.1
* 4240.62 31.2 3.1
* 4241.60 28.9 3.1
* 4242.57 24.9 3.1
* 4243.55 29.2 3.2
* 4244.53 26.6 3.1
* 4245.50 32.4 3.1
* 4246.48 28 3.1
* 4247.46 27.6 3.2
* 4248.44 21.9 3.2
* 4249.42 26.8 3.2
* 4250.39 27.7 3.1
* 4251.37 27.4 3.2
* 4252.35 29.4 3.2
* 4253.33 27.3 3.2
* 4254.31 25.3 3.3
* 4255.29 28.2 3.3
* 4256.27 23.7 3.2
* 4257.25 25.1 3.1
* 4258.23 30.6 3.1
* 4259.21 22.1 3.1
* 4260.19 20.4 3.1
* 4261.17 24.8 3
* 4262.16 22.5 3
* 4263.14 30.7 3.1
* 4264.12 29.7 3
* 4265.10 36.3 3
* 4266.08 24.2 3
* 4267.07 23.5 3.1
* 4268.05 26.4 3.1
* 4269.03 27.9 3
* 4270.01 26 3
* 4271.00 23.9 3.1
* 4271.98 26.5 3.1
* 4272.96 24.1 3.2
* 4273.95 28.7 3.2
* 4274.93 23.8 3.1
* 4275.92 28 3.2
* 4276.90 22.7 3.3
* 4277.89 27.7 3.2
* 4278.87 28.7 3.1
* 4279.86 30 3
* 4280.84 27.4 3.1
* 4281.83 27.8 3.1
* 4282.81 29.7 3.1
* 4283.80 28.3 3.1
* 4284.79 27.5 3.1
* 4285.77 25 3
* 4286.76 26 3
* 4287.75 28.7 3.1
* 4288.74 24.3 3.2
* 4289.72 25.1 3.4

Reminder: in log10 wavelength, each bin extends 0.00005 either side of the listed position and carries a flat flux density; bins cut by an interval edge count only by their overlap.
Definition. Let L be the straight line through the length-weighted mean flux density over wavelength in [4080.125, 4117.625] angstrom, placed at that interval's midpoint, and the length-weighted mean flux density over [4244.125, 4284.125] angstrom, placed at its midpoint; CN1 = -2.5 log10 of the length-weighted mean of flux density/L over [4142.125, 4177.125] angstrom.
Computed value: 0.11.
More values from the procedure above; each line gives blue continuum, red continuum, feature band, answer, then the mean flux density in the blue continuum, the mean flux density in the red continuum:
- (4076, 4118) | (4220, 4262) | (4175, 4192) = 0.11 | 23.8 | 25.5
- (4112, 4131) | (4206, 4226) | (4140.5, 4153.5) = 0.11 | 23.8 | 26.1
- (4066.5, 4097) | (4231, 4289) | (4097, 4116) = 0.10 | 24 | 26.8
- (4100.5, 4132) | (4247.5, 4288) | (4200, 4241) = 0.02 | 23.3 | 26.6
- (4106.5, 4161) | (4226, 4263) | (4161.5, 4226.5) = 0.03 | 23.1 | 25.8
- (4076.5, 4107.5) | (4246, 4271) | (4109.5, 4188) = 0.08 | 23.9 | 26.5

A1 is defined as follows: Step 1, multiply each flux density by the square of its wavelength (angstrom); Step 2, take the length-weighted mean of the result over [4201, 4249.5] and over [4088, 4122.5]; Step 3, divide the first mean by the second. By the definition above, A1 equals 1.16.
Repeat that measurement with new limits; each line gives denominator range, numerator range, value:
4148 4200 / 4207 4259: 1.19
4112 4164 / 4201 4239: 1.11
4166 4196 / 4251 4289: 1.22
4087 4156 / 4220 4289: 1.20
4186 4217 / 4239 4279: 1.11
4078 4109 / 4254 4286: 1.22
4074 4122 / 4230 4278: 1.20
